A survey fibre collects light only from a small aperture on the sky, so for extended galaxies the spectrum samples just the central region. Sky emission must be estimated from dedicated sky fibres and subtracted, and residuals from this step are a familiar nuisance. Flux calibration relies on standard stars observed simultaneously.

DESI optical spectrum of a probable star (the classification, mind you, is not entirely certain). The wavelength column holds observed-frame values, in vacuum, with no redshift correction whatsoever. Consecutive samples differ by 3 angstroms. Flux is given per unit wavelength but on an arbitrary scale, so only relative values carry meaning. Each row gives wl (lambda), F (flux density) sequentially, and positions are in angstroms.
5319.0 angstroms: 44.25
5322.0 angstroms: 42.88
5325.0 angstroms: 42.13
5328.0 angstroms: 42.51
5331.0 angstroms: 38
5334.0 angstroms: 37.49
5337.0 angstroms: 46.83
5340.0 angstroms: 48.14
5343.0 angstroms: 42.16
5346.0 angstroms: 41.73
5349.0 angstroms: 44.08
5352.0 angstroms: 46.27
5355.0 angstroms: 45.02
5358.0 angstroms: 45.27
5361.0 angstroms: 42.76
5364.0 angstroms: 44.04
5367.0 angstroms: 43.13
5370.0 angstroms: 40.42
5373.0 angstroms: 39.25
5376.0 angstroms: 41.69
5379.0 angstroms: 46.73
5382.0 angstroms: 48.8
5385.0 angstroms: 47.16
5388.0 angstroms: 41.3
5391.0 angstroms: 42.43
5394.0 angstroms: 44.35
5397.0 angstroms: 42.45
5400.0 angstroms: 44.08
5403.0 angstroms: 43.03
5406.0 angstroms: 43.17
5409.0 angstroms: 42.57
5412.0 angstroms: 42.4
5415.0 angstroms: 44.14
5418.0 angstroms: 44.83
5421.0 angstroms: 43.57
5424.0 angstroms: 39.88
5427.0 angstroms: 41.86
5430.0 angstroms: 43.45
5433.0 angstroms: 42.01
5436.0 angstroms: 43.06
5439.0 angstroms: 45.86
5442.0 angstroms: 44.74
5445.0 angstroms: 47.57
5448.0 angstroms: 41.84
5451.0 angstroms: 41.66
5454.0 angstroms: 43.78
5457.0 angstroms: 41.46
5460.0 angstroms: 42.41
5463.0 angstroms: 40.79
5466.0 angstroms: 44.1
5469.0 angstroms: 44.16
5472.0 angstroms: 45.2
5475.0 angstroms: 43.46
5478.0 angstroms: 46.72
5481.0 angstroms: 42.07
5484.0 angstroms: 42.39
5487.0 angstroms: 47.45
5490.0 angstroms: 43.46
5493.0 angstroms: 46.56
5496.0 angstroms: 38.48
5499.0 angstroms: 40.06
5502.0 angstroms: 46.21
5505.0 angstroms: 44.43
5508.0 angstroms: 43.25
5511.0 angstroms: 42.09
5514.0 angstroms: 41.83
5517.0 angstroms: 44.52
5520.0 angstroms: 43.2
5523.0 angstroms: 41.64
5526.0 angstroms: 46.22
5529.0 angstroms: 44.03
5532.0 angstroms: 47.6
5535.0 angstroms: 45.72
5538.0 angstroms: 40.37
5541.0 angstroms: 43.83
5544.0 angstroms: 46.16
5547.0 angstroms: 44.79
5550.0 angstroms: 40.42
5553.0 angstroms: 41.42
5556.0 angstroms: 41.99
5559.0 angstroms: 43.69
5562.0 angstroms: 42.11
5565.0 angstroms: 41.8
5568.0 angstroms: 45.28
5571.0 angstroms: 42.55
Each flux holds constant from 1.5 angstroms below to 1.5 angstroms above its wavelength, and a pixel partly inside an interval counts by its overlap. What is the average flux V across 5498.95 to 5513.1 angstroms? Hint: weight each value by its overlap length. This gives 43.5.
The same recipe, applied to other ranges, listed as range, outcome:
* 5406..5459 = 43.2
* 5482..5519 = 43.4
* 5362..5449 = 43.4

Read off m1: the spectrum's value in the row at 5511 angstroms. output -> 42.09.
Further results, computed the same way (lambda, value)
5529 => 44.03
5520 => 43.2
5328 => 42.51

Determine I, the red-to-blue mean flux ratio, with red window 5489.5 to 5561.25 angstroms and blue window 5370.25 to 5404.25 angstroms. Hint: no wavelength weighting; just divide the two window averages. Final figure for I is 0.99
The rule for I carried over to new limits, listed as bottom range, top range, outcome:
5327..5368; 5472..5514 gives 1.00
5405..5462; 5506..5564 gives 1.01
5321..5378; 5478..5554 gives 1.02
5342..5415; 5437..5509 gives 1.00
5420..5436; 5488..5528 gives 1.03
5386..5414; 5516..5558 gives 1.02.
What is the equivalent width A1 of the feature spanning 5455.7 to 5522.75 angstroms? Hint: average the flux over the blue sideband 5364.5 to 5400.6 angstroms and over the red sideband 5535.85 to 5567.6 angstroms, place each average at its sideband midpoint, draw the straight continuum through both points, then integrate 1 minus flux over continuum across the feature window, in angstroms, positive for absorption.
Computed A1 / -0.45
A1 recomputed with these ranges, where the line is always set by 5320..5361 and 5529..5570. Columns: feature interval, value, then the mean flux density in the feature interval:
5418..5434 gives 0.35 angstroms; 42.4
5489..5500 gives 0.32 angstroms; 42.2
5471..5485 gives -0.18 angstroms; 44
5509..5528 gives 0.08 angstroms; 43.3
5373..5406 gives -0.47 angstroms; 43.9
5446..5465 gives 0.52 angstroms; 42.2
